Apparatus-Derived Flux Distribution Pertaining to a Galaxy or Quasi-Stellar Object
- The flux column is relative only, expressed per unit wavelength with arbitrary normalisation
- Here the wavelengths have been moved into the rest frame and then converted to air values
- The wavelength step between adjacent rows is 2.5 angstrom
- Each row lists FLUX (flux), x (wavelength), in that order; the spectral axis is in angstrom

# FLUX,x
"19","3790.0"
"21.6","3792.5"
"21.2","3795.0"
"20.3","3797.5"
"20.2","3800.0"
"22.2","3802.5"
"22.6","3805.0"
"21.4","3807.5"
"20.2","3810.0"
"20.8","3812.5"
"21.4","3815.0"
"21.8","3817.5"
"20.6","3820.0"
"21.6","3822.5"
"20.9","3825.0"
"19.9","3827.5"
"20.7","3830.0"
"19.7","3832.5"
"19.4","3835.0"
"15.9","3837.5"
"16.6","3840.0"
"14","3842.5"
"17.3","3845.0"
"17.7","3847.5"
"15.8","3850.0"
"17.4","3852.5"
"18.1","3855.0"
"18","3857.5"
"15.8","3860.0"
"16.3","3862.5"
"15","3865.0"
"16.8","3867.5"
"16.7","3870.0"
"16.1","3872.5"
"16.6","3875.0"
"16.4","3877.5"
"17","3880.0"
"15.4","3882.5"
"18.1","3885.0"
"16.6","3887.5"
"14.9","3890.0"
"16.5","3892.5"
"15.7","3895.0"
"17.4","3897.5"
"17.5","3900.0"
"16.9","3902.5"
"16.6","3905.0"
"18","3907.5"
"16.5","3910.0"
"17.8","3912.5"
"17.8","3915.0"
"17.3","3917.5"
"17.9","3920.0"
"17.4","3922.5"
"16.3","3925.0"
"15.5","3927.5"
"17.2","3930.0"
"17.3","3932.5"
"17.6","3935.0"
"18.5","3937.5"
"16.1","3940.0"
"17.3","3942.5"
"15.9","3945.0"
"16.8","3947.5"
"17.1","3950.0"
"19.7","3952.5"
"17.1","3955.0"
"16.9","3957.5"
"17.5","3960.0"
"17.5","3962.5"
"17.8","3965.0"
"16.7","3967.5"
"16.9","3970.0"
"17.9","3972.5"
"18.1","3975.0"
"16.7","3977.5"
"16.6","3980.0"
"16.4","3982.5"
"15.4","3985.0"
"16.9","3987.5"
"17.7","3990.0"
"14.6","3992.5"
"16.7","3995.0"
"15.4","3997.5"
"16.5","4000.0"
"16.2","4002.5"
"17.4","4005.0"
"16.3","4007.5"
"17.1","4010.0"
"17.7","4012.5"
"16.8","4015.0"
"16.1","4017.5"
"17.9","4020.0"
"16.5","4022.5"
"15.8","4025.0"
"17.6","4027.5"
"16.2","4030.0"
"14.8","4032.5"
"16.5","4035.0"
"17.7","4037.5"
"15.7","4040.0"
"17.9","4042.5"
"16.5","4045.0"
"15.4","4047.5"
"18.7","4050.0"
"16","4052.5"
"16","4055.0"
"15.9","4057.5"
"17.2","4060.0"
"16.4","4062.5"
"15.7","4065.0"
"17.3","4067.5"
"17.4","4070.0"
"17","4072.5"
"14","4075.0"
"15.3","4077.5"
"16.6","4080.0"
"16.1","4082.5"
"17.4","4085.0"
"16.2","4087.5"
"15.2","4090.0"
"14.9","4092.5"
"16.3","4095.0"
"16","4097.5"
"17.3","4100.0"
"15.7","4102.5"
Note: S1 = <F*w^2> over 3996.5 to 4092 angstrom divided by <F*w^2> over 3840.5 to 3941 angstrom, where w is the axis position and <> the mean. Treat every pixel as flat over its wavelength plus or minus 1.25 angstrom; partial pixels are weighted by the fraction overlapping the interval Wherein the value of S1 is 1.1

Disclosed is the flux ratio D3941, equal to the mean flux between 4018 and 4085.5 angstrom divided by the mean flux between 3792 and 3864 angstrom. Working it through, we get 0.86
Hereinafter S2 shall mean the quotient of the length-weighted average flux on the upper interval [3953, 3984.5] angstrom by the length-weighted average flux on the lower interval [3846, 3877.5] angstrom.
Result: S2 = 1.03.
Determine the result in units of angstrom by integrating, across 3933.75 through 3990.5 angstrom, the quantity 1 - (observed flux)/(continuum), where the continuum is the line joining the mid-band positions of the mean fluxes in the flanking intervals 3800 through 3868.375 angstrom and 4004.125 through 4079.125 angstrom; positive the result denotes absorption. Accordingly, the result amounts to 0.9 angstrom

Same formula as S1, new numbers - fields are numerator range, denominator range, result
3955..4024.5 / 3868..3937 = 1.04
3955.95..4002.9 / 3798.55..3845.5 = 0.91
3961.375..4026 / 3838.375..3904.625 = 1.08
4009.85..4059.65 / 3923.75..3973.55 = 1.01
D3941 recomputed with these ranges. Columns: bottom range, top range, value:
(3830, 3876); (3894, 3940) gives 1.01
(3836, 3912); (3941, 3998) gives 1.02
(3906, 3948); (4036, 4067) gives 0.97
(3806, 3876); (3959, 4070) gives 0.91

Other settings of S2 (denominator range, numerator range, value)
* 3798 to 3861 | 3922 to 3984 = 0.89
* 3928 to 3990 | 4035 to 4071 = 0.97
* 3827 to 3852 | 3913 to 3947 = 0.97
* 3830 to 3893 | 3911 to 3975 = 1.03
